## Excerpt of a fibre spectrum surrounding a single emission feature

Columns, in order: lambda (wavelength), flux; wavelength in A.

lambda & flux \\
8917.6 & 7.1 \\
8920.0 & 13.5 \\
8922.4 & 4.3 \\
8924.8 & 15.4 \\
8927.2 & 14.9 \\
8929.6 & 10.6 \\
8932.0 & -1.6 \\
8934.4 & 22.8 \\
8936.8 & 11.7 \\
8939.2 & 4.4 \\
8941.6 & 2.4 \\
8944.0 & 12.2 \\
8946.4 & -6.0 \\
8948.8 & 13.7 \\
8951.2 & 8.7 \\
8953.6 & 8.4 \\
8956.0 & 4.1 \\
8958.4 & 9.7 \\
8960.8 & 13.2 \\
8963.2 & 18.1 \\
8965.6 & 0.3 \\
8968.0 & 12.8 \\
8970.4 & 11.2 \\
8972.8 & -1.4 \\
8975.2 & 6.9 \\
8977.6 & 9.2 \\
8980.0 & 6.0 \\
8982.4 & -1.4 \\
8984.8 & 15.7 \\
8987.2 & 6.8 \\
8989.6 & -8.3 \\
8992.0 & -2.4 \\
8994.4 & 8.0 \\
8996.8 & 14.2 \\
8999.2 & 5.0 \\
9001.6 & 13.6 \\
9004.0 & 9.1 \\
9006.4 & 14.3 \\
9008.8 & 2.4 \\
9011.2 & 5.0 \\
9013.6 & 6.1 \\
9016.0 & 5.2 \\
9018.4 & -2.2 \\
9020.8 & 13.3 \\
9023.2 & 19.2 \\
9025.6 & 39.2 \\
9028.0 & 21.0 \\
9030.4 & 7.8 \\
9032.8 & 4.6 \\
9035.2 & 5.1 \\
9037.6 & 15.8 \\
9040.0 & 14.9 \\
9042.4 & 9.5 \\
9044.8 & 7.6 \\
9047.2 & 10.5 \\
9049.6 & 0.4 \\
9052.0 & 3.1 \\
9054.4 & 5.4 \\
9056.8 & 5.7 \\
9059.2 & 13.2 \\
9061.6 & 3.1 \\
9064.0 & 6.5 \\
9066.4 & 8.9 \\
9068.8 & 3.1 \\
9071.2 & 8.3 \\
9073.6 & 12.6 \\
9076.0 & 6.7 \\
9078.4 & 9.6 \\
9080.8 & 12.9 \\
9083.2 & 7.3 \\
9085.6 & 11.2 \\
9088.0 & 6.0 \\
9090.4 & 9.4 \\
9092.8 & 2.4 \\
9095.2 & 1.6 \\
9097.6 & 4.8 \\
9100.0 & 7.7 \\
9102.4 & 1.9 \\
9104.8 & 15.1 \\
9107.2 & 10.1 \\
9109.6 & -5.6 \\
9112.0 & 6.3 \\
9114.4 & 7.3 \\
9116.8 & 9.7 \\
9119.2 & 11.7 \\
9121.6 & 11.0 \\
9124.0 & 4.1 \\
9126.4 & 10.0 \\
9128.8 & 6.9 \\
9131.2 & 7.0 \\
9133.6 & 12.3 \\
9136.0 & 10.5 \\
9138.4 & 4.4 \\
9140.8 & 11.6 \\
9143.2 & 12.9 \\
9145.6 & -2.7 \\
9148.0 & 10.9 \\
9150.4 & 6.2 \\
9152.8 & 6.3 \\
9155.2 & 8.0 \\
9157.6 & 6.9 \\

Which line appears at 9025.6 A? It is Hgamma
